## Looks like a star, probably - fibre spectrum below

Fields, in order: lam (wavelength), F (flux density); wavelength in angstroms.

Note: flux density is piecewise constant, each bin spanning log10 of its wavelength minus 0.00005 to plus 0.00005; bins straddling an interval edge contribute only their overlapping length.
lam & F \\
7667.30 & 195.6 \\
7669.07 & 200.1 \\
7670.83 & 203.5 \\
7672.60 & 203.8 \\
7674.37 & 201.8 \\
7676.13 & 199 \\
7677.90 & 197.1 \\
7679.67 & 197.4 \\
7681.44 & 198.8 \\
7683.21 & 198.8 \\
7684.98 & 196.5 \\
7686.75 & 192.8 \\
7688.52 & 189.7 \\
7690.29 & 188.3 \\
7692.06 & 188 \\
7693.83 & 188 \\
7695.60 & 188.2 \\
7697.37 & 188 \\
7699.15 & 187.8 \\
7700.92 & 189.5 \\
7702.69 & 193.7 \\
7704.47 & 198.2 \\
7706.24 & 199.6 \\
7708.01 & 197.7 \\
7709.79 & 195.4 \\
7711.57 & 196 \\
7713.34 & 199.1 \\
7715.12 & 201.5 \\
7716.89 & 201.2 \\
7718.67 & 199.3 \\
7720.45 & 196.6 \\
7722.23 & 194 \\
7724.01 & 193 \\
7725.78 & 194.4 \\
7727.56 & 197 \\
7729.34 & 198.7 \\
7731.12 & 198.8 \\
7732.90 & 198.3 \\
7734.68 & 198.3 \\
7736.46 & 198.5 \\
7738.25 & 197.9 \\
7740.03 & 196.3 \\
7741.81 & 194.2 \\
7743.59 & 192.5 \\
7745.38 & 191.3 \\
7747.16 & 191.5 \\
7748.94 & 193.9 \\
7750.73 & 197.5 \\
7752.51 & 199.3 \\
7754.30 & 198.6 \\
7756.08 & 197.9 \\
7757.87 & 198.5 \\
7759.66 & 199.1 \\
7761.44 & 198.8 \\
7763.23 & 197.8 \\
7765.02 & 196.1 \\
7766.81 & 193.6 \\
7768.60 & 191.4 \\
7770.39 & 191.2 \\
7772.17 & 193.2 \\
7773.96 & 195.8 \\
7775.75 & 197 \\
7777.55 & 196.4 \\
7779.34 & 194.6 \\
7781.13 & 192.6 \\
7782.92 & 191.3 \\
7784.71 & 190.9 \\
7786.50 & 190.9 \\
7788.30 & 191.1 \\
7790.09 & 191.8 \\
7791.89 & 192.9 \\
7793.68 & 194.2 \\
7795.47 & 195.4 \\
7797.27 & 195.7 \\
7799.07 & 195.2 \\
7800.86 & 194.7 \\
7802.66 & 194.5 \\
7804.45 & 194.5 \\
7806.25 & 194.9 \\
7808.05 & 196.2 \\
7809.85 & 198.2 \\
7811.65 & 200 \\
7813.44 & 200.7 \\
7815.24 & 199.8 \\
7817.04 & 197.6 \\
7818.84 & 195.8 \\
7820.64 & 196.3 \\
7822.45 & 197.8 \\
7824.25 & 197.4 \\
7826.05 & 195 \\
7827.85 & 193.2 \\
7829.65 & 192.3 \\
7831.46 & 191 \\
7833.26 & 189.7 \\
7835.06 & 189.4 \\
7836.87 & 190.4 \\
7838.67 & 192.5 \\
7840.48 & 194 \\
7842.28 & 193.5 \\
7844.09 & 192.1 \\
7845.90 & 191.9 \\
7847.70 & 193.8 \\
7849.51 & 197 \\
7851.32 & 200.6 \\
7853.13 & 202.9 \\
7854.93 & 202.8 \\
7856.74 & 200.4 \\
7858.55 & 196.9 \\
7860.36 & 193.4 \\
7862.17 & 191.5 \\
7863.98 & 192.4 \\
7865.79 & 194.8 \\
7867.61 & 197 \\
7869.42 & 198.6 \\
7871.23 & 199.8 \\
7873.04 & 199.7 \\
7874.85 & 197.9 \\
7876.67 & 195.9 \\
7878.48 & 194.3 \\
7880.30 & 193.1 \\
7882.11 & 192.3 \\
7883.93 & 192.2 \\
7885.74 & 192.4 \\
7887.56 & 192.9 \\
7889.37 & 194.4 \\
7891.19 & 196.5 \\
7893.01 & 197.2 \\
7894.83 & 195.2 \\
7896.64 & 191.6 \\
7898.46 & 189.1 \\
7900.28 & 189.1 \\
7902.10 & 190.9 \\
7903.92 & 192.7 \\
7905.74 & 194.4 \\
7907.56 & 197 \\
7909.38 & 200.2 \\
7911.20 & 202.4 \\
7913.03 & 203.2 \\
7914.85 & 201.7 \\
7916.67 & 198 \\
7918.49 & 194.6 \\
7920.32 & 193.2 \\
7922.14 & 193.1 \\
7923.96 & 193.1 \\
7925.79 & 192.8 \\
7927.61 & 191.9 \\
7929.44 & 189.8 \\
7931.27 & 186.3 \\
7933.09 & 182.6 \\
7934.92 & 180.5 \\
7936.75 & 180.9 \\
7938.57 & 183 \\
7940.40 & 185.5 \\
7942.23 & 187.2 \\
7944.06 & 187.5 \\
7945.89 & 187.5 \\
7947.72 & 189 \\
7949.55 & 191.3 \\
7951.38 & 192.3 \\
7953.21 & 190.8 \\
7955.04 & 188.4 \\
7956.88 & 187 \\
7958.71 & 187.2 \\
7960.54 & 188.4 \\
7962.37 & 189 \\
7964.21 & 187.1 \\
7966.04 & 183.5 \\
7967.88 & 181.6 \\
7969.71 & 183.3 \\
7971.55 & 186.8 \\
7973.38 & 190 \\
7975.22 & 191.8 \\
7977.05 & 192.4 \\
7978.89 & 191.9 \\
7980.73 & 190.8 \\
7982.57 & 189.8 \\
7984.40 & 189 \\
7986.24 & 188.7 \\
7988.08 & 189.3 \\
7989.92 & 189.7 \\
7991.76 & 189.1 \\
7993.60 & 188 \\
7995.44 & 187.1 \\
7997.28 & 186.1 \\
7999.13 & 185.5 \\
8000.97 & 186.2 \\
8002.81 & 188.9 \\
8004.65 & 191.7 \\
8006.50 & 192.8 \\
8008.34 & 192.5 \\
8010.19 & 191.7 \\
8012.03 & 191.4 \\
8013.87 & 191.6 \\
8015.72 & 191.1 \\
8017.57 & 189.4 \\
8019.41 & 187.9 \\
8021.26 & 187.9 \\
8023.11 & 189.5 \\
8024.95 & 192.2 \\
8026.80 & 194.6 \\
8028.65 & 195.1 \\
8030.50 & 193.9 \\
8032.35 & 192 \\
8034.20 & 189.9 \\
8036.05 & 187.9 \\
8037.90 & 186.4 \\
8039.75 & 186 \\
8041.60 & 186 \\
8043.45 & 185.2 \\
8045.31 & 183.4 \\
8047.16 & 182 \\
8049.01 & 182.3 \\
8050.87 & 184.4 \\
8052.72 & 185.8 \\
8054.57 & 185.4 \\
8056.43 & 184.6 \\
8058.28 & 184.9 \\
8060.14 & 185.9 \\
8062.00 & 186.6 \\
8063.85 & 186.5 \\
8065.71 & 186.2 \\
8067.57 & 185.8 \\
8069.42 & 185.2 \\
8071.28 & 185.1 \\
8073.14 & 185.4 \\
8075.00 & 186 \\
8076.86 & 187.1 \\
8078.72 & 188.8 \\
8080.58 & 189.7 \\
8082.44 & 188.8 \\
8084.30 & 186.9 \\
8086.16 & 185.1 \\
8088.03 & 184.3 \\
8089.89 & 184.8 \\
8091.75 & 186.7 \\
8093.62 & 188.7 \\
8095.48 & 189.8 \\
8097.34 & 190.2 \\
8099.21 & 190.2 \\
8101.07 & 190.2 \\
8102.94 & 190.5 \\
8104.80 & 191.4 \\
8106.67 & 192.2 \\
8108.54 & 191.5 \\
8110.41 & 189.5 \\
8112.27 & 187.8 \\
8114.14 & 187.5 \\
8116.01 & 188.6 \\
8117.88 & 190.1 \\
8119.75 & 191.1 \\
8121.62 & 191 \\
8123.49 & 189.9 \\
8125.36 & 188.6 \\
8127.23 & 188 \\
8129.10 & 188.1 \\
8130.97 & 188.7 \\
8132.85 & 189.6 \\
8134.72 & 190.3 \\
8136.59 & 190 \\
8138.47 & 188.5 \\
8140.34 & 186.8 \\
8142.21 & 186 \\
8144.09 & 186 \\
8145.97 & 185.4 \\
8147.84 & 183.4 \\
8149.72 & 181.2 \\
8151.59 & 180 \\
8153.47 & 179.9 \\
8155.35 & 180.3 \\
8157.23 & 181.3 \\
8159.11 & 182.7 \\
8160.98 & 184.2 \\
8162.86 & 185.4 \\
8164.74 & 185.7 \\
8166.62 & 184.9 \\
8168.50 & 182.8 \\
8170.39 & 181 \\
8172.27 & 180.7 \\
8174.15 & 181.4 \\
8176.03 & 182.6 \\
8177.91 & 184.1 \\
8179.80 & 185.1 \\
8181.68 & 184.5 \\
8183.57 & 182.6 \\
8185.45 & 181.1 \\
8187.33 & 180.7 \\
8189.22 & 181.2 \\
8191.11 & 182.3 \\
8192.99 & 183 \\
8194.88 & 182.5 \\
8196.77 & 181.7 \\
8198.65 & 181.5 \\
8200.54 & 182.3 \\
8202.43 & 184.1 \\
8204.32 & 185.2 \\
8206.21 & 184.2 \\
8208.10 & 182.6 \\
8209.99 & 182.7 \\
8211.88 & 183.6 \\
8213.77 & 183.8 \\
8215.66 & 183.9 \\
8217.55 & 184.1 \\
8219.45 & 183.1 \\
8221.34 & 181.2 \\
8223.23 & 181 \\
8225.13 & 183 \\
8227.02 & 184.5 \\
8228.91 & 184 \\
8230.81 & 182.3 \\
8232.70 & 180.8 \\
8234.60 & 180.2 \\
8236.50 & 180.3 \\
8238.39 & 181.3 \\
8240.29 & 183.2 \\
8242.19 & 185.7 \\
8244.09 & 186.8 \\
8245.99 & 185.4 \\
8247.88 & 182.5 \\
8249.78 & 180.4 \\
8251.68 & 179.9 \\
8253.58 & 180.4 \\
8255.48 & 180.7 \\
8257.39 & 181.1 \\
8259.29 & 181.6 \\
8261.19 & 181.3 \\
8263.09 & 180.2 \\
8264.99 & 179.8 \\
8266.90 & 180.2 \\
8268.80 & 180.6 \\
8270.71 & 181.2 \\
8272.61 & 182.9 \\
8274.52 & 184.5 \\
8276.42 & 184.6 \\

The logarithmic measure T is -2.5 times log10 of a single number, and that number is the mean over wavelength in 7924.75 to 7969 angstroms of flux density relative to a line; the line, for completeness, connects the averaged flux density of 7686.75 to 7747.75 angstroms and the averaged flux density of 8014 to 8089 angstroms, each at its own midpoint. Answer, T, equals 0.015 mag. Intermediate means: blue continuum 195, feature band 187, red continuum 187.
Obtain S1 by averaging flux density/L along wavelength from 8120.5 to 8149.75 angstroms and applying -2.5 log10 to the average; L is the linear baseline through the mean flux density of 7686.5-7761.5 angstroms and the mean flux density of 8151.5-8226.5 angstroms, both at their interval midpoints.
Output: -0.02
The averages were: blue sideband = 195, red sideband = 183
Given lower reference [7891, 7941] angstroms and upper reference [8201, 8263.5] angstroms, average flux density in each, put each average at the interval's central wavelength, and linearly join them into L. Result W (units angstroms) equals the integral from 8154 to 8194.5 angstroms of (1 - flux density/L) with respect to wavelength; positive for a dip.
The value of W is 0.4 angstroms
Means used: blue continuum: 192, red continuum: 183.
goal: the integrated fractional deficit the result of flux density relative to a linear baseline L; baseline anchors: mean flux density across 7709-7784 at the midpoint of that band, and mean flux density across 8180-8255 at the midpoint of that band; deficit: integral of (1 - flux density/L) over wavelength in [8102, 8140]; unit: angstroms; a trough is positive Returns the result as -0.9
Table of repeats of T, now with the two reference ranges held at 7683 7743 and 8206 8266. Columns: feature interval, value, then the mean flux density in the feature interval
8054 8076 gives 0.005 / 186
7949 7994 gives 0.001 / 189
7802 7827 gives -0.025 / 197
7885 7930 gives -0.025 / 195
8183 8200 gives 0.009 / 182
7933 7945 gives 0.033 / 184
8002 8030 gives -0.020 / 191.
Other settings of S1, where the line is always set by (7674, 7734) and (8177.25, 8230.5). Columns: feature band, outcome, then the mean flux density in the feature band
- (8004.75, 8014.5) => -0.02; 192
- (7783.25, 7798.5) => 0.00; 193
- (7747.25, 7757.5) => -0.02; 197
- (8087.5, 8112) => -0.02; 189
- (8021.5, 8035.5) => -0.03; 192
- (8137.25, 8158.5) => 0.00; 184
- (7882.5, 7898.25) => -0.02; 194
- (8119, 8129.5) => -0.03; 190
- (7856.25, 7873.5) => -0.03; 196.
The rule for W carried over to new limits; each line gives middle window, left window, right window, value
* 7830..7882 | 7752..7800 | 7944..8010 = -0.76 angstroms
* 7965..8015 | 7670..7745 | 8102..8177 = 0.18 angstroms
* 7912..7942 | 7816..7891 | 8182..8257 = 0.31 angstroms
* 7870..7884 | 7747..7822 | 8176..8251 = -0.23 angstroms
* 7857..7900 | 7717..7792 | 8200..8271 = -0.61 angstroms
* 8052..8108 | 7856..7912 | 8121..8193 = 0.06 angstroms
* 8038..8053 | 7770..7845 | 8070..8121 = 0.40 angstroms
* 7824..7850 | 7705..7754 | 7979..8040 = 0.19 angstroms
